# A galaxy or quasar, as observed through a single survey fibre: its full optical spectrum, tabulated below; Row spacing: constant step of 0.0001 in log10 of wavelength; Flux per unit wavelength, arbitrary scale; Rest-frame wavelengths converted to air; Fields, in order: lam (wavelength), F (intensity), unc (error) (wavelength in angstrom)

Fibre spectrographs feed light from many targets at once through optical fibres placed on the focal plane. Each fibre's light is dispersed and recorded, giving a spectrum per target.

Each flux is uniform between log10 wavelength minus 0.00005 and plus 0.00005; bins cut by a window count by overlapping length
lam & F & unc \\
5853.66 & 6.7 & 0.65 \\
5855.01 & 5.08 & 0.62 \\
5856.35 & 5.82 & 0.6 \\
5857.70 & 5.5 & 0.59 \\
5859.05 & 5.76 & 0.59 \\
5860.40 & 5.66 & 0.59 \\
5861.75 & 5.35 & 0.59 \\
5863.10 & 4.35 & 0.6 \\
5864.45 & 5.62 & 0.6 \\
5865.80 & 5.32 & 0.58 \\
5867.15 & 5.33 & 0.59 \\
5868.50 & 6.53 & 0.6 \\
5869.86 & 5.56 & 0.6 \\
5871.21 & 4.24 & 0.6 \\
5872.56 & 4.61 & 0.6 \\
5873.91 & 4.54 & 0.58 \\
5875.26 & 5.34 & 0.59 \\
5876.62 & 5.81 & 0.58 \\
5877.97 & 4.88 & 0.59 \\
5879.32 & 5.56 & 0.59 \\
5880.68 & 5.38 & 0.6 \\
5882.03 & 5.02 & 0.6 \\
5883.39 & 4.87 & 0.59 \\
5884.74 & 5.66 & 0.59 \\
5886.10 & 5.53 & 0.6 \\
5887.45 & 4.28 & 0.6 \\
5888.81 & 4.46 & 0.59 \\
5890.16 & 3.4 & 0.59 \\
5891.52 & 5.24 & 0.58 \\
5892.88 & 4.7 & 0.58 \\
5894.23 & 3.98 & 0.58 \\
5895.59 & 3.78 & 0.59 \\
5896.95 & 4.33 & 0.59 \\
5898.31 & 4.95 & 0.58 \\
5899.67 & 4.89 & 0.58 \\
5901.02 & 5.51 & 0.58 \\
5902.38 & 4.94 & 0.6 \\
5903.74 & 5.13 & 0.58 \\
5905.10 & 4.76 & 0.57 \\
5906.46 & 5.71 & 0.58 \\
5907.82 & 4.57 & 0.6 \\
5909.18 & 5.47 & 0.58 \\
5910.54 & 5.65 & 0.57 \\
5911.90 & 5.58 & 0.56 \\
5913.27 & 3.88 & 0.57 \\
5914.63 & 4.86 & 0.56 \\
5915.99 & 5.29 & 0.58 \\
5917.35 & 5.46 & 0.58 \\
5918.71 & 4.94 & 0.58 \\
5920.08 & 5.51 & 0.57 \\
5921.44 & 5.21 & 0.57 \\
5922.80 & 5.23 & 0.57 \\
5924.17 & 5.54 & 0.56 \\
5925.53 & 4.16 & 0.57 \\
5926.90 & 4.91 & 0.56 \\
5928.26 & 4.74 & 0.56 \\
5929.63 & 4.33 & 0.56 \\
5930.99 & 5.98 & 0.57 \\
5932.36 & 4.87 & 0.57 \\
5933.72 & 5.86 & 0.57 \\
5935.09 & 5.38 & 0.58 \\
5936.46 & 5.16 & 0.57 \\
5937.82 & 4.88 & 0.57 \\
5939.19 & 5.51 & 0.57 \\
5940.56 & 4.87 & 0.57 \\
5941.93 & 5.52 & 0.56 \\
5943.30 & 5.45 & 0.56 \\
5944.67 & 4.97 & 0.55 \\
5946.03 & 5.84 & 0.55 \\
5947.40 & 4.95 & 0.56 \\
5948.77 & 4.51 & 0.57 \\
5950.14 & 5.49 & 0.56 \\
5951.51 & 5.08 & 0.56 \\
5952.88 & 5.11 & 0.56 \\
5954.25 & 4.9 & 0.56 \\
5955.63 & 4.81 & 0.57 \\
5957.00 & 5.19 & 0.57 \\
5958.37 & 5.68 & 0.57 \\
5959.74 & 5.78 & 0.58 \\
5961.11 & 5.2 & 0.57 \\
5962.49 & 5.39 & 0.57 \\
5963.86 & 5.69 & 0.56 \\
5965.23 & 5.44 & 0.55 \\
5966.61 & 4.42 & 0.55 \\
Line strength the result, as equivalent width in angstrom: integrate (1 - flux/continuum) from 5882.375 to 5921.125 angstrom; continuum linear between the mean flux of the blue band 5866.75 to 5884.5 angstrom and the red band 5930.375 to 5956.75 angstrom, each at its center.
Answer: 2.3 angstrom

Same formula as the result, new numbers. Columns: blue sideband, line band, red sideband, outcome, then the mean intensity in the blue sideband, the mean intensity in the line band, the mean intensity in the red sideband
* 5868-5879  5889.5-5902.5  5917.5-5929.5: 1.39 angstrom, 5.18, 4.56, 5.01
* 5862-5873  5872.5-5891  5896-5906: 0.44 angstrom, 5.21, 4.97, 4.92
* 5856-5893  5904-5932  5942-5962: 0.57 angstrom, 5.15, 5.09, 5.22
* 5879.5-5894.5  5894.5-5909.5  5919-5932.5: 0.11 angstrom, 4.82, 4.87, 5.05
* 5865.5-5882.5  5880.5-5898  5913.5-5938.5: 1.86 angstrom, 5.24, 4.65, 5.11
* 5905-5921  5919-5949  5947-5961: -0.03 angstrom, 5.15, 5.16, 5.16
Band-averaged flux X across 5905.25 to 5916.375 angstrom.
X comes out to 5.1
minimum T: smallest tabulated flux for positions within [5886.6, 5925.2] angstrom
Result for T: 3.4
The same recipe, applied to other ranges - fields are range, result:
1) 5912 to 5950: 3.88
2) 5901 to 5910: 4.57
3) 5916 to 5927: 4.16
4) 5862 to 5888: 4.24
